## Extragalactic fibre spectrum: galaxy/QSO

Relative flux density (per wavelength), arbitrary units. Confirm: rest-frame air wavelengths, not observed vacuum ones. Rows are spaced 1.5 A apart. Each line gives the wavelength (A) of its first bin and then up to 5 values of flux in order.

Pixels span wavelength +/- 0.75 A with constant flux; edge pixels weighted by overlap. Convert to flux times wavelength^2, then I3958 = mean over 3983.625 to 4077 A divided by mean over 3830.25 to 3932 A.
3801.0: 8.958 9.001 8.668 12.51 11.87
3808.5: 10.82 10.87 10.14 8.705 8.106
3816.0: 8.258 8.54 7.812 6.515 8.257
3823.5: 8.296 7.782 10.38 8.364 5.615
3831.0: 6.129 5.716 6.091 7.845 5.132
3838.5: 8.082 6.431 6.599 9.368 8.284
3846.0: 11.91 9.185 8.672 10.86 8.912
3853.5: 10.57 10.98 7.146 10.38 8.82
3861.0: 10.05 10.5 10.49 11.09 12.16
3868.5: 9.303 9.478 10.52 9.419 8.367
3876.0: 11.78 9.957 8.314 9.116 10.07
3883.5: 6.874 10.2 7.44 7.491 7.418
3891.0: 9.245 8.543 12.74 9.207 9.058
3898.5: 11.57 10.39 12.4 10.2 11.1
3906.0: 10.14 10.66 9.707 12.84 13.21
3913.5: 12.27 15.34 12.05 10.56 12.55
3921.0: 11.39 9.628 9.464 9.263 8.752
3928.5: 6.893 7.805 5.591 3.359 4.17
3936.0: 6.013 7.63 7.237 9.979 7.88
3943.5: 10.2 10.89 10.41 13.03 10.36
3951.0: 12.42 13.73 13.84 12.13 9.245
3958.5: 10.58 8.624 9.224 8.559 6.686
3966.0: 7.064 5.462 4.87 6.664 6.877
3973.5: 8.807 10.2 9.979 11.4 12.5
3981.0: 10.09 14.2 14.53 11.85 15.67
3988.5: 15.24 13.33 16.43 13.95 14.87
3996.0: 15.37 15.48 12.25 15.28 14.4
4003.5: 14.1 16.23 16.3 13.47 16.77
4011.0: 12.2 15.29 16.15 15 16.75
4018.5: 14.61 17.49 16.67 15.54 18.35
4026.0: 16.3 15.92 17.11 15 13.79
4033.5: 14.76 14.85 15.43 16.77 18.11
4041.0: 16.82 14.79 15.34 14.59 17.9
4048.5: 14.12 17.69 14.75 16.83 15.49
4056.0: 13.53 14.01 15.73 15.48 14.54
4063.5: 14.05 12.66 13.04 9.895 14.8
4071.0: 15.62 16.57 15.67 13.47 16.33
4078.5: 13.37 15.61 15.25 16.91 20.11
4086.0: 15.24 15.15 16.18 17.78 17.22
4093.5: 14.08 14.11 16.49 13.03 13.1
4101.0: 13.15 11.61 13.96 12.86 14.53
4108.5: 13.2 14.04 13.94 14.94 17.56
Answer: 1.71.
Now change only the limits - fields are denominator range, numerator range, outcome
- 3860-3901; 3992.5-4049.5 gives 1.72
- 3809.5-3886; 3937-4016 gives 1.42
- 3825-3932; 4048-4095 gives 1.76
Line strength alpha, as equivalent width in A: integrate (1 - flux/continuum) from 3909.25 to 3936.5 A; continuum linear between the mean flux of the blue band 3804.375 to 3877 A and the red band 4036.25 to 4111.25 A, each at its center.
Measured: 3.8 A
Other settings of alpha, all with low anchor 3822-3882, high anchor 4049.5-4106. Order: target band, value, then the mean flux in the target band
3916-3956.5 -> 6.0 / 9.51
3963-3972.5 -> 4.4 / 6.44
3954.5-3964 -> 1.6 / 9.76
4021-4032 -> -2.2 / 16.2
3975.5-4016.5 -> -4.5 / 14.2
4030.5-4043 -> -1.7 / 15.6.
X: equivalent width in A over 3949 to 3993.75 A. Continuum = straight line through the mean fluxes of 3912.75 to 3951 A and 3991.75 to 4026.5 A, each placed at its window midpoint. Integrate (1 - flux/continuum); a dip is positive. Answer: 5.86 A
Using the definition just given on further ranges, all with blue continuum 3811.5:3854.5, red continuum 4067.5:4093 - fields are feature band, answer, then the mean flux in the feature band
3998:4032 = -4.49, 15.5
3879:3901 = 1.41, 9.24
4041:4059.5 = -0.91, 15.5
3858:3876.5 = -1.97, 10.2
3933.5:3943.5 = 3.59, 7.29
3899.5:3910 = -0.41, 10.7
